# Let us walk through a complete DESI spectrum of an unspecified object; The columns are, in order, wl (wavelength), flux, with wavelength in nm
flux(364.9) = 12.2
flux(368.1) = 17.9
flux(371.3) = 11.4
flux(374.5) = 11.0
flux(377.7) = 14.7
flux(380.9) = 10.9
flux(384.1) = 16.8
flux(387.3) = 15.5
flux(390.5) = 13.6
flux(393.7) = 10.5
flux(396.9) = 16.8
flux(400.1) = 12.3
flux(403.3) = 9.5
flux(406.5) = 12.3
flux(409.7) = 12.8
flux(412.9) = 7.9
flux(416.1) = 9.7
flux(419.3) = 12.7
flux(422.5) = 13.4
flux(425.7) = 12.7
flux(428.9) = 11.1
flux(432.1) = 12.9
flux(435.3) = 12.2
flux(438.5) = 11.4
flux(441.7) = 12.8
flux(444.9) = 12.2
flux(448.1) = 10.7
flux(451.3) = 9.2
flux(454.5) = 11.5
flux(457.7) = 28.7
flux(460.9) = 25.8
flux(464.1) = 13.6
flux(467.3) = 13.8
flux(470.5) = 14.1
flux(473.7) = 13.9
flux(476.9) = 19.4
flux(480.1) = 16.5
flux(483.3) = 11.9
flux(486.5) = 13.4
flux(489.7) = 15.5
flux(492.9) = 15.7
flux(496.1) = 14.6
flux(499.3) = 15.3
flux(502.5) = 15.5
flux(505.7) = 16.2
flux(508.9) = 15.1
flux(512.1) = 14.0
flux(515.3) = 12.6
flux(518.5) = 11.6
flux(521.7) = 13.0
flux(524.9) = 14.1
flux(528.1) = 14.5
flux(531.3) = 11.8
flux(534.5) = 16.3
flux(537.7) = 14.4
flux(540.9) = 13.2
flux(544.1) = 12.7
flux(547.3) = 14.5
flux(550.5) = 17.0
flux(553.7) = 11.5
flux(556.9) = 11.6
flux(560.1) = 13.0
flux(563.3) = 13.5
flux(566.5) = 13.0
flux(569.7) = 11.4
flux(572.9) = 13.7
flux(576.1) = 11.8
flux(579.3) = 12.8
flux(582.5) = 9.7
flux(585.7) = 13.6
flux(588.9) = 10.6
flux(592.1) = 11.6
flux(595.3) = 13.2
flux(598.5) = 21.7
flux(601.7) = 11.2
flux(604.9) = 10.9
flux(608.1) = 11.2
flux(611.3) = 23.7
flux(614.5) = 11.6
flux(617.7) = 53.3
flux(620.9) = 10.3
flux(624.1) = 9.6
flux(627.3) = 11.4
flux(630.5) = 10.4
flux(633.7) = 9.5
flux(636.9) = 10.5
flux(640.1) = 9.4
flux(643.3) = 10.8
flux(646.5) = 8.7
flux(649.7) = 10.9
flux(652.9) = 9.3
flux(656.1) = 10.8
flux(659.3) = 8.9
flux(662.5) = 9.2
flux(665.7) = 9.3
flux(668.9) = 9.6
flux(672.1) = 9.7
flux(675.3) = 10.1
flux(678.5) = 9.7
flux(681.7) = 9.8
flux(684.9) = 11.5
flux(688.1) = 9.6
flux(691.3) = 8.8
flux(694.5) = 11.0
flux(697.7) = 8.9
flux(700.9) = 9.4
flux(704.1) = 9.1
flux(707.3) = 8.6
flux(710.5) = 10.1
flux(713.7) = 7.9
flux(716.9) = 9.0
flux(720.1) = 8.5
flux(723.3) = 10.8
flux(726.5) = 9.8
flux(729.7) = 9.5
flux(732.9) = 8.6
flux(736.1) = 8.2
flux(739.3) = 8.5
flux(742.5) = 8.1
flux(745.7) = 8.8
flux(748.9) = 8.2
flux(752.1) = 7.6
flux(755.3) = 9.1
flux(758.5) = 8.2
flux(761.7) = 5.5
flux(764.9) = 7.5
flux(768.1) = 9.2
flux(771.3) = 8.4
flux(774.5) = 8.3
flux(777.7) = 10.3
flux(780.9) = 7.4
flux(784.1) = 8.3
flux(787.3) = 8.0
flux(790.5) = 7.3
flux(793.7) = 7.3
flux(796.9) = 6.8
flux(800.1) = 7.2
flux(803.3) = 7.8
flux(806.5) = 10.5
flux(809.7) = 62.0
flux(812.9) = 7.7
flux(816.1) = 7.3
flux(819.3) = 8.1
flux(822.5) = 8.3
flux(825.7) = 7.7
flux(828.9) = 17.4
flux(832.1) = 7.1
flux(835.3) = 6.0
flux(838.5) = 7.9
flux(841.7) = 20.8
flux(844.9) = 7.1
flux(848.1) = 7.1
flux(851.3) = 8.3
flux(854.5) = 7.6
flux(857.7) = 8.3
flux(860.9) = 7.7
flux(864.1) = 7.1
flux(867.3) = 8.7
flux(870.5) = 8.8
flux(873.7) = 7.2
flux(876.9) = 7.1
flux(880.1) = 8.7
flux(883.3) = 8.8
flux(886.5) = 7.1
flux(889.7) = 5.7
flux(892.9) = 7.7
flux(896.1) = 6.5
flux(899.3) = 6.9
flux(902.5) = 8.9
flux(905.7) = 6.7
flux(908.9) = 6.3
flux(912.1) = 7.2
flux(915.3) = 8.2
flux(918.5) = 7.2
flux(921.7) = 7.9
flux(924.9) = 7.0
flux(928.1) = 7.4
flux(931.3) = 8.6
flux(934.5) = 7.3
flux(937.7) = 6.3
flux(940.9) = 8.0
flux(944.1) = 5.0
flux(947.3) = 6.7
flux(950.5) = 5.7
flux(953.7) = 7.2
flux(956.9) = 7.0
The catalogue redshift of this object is 0.23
